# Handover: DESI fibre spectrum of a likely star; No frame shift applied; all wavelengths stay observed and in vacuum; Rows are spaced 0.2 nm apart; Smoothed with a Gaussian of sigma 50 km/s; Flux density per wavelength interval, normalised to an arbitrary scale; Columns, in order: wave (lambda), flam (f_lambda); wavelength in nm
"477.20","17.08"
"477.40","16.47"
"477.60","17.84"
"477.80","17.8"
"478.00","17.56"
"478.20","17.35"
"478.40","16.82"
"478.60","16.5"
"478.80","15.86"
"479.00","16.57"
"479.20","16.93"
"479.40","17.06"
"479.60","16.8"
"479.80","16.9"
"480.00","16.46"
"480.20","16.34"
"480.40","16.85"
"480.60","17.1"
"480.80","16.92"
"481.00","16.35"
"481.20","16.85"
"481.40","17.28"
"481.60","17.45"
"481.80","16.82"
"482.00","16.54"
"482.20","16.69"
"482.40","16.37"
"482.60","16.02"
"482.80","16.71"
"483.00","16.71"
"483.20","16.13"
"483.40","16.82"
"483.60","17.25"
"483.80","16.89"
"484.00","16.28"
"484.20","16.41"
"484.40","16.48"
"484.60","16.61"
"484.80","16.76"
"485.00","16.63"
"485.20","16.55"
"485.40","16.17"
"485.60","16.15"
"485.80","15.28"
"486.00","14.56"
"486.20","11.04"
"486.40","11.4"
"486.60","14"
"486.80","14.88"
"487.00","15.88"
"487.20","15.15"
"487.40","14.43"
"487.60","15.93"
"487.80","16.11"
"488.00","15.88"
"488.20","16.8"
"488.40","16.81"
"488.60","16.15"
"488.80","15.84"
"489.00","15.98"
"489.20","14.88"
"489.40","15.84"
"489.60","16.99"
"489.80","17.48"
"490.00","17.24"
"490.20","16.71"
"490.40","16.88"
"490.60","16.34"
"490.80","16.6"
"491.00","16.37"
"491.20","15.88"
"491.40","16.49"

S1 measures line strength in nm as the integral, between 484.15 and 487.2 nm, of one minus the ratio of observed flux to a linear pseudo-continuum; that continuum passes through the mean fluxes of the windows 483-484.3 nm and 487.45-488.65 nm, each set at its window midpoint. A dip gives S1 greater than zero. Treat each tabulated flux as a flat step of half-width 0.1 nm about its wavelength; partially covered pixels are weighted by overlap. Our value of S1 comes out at 0.23 nm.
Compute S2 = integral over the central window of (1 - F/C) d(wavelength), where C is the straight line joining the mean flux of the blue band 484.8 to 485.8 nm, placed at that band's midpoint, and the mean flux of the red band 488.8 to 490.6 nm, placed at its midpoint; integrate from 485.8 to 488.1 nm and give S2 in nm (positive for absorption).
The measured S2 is 0.26 nm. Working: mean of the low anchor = 16.3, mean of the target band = 14.5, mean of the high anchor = 16.5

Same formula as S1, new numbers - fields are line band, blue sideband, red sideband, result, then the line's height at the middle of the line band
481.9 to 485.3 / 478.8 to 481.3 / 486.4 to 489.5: -0.09 nm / 16.2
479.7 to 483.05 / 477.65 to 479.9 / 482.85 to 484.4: 0.01 nm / 16.8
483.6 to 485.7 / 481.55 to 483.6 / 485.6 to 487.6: -0.15 nm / 15.4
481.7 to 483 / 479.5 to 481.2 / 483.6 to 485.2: 0.01 nm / 16.7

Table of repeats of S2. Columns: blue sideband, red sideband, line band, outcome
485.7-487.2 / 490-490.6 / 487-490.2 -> -0.12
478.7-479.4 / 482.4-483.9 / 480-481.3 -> -0.01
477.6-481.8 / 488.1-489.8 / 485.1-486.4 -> 0.14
